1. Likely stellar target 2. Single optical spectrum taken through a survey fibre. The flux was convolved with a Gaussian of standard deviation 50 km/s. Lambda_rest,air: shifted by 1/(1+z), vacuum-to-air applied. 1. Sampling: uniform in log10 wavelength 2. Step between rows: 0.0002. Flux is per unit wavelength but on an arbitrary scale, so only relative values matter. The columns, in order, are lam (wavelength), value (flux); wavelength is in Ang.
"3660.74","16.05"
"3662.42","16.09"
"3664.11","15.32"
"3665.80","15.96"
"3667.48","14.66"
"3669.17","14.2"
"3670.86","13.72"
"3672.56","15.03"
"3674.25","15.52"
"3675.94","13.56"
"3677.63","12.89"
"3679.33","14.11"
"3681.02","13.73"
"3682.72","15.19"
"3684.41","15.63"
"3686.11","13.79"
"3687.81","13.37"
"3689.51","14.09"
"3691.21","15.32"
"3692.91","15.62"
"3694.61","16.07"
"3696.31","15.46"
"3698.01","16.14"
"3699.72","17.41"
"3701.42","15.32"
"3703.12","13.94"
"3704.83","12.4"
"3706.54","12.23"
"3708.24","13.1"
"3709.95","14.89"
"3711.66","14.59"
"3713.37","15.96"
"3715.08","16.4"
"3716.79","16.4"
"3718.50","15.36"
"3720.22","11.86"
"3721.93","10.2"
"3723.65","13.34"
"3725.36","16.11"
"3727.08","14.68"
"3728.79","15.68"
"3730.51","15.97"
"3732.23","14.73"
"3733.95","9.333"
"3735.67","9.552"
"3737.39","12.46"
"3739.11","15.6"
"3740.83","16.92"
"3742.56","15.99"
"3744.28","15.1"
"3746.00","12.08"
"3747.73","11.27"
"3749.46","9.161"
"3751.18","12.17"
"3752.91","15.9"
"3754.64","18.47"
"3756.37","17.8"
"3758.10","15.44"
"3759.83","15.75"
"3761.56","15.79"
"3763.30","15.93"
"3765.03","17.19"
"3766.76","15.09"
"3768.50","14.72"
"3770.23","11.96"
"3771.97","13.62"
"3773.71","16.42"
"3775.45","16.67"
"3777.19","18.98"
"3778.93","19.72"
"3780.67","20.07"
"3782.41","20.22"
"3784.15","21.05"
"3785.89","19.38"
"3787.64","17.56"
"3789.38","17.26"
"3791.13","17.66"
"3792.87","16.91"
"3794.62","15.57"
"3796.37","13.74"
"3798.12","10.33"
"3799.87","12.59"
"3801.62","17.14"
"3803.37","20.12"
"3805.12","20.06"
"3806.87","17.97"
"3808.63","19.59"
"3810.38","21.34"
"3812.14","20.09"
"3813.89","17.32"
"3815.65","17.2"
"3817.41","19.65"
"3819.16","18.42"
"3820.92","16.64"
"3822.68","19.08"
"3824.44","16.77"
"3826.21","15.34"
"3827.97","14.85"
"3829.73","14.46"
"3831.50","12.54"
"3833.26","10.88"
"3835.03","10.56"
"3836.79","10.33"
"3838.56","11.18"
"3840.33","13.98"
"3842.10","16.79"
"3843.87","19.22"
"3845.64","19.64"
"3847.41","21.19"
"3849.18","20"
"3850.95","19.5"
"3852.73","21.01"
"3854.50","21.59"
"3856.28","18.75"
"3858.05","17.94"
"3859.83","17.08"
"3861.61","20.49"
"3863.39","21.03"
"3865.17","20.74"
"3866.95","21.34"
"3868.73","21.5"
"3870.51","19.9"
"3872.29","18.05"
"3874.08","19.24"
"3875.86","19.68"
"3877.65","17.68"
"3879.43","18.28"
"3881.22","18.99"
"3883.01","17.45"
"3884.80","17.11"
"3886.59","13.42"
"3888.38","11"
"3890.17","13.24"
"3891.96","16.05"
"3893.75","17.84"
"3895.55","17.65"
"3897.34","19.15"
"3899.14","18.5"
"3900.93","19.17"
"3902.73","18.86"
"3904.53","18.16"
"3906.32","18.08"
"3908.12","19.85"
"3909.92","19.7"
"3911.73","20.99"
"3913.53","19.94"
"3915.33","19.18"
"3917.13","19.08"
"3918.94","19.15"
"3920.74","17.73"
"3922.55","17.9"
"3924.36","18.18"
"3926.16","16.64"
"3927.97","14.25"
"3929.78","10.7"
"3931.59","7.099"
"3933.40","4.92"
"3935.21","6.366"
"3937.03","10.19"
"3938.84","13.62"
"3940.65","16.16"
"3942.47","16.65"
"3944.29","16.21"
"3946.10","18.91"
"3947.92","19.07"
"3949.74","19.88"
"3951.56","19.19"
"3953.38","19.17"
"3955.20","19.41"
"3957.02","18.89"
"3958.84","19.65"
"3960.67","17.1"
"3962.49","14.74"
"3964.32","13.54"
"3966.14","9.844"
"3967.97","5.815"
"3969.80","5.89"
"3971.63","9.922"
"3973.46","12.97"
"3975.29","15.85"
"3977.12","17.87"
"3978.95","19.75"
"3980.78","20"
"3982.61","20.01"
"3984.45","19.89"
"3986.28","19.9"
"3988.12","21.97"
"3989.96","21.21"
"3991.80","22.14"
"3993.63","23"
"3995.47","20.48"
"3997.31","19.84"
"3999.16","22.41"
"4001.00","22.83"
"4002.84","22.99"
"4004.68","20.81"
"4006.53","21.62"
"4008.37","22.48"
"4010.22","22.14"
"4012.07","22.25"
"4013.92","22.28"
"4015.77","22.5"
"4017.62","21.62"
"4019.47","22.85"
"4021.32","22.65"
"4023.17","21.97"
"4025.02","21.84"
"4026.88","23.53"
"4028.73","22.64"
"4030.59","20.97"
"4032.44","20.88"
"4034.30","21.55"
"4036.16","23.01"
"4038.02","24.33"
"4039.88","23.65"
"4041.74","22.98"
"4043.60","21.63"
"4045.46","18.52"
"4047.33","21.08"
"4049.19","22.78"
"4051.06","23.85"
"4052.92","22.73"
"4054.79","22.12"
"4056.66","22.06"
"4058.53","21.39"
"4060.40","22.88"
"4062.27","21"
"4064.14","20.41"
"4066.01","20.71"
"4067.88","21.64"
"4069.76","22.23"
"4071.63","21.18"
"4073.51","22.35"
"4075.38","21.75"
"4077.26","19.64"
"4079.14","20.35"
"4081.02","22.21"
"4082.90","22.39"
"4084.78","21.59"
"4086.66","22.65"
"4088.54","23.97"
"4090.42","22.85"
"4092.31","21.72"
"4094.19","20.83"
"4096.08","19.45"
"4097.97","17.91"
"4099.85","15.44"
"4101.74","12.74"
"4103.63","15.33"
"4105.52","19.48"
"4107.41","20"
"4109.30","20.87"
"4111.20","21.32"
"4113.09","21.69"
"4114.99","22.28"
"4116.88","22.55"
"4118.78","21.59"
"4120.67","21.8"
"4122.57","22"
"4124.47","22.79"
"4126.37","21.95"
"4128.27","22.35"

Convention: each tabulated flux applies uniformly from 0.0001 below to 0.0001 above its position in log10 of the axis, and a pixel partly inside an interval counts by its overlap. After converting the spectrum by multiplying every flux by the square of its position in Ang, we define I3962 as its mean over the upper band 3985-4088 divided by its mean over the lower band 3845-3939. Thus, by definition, 1.35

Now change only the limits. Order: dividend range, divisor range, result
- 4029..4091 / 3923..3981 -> 1.58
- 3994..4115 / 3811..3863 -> 1.40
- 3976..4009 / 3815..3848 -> 1.46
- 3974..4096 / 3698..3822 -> 1.58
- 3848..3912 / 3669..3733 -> 1.40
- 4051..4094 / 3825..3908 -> 1.39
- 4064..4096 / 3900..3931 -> 1.31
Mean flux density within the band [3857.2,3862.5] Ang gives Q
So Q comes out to 18.5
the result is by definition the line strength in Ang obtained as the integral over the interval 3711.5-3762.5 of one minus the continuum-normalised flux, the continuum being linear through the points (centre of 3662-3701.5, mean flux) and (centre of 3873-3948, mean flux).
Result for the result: 3.1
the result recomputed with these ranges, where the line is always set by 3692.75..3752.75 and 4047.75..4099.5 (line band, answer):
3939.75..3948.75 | 0.7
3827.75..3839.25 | 3.1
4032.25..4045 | -1.0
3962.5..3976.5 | 6.1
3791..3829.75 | -2.8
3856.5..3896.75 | -1.5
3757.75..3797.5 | -3.9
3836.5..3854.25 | -1.0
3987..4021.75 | -3.3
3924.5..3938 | 5.8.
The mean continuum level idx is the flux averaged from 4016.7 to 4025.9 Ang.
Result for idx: 22.2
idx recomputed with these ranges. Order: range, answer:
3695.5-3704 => 15.6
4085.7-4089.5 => 23.3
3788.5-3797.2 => 16.2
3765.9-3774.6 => 14.4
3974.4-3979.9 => 17.9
